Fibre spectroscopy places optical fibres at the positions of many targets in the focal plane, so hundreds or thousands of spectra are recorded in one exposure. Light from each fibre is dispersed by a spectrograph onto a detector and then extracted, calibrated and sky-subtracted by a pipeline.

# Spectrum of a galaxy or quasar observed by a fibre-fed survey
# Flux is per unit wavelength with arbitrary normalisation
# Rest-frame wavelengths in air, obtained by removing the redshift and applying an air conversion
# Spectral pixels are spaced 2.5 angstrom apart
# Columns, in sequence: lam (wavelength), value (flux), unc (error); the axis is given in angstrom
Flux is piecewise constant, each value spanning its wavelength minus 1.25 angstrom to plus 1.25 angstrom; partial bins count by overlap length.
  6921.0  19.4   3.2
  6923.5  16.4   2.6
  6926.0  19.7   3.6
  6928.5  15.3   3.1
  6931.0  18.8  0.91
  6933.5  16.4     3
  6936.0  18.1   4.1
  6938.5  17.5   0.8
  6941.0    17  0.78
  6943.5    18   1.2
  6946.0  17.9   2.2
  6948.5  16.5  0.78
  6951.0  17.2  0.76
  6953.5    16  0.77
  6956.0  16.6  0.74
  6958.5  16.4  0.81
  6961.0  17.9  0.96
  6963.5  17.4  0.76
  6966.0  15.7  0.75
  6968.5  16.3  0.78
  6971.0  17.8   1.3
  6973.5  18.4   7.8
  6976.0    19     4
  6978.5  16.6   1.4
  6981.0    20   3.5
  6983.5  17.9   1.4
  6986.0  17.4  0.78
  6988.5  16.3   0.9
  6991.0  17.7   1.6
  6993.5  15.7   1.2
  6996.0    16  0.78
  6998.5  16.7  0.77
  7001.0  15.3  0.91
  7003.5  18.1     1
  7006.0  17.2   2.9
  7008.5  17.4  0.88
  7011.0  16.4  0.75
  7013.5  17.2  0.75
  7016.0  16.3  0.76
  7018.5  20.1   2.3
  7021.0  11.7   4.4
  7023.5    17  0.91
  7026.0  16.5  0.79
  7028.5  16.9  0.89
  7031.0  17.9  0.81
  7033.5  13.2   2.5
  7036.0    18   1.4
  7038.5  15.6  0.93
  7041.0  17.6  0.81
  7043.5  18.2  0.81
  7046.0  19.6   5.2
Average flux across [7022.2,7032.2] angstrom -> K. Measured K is 17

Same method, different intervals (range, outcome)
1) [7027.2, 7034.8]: 16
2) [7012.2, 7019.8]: 17.8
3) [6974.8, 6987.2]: 18.2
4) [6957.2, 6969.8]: 16.7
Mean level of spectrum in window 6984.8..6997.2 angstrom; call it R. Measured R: 16.6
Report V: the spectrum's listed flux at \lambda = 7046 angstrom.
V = 19.6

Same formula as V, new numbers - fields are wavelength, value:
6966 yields 15.7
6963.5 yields 17.4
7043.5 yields 18.2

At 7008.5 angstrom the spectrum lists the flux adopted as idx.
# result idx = 17.4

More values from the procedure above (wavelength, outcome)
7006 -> 17.2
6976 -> 19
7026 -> 16.5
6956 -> 16.6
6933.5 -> 16.4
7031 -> 17.9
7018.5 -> 20.1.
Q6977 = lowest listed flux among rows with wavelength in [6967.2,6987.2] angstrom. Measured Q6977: 16.3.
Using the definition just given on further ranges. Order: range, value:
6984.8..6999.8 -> 15.7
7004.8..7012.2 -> 16.4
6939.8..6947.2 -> 17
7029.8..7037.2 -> 13.2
